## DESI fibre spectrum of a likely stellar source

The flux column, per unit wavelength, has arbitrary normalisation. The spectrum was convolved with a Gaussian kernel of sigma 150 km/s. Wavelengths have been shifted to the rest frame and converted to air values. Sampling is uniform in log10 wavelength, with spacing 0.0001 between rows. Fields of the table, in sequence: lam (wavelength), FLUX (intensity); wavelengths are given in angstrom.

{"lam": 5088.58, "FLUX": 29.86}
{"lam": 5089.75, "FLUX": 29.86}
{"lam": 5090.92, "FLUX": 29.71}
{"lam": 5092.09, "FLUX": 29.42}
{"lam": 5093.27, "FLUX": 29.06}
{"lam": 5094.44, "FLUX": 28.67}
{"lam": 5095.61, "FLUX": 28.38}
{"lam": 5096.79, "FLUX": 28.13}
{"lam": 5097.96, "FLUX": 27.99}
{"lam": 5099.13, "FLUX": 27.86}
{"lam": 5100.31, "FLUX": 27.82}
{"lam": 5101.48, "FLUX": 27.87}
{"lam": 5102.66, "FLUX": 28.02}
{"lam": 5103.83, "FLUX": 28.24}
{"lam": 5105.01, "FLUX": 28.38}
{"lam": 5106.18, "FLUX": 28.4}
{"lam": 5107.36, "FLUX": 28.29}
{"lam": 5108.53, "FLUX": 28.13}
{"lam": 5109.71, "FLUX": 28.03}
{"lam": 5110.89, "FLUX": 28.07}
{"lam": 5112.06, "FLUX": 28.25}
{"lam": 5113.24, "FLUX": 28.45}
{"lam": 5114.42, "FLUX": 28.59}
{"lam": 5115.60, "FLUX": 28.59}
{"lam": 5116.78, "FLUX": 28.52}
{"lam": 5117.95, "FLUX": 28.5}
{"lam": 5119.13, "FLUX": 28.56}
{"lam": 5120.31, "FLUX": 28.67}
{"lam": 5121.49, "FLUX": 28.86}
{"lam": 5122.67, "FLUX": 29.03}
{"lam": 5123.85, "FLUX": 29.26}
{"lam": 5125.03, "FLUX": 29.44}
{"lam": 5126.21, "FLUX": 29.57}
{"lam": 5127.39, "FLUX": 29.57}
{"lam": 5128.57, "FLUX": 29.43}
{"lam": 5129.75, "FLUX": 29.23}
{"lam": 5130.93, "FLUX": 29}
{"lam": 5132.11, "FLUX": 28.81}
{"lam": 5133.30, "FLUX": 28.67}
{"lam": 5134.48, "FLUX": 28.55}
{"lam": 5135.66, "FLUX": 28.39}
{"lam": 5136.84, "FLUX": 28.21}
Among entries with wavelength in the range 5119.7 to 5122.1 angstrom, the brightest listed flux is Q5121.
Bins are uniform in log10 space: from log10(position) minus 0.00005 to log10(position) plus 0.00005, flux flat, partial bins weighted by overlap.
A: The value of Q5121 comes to 28.86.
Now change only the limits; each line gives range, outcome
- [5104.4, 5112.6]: 28.4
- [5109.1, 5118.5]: 28.59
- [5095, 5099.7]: 28.38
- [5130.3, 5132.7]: 29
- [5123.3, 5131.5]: 29.57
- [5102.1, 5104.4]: 28.24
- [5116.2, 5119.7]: 28.56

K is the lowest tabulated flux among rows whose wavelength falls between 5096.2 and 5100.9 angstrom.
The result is 27.82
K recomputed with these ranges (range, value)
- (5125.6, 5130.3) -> 29.23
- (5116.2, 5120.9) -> 28.5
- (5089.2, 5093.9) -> 29.06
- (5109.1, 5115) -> 28.03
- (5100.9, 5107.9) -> 27.87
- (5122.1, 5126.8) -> 29.03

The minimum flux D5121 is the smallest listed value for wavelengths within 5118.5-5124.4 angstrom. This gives 28.56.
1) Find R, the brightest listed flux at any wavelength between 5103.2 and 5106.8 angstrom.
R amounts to 28.4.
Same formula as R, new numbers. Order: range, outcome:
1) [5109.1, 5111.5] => 28.07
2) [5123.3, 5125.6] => 29.44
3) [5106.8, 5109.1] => 28.29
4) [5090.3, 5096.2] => 29.71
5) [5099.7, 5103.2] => 28.02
